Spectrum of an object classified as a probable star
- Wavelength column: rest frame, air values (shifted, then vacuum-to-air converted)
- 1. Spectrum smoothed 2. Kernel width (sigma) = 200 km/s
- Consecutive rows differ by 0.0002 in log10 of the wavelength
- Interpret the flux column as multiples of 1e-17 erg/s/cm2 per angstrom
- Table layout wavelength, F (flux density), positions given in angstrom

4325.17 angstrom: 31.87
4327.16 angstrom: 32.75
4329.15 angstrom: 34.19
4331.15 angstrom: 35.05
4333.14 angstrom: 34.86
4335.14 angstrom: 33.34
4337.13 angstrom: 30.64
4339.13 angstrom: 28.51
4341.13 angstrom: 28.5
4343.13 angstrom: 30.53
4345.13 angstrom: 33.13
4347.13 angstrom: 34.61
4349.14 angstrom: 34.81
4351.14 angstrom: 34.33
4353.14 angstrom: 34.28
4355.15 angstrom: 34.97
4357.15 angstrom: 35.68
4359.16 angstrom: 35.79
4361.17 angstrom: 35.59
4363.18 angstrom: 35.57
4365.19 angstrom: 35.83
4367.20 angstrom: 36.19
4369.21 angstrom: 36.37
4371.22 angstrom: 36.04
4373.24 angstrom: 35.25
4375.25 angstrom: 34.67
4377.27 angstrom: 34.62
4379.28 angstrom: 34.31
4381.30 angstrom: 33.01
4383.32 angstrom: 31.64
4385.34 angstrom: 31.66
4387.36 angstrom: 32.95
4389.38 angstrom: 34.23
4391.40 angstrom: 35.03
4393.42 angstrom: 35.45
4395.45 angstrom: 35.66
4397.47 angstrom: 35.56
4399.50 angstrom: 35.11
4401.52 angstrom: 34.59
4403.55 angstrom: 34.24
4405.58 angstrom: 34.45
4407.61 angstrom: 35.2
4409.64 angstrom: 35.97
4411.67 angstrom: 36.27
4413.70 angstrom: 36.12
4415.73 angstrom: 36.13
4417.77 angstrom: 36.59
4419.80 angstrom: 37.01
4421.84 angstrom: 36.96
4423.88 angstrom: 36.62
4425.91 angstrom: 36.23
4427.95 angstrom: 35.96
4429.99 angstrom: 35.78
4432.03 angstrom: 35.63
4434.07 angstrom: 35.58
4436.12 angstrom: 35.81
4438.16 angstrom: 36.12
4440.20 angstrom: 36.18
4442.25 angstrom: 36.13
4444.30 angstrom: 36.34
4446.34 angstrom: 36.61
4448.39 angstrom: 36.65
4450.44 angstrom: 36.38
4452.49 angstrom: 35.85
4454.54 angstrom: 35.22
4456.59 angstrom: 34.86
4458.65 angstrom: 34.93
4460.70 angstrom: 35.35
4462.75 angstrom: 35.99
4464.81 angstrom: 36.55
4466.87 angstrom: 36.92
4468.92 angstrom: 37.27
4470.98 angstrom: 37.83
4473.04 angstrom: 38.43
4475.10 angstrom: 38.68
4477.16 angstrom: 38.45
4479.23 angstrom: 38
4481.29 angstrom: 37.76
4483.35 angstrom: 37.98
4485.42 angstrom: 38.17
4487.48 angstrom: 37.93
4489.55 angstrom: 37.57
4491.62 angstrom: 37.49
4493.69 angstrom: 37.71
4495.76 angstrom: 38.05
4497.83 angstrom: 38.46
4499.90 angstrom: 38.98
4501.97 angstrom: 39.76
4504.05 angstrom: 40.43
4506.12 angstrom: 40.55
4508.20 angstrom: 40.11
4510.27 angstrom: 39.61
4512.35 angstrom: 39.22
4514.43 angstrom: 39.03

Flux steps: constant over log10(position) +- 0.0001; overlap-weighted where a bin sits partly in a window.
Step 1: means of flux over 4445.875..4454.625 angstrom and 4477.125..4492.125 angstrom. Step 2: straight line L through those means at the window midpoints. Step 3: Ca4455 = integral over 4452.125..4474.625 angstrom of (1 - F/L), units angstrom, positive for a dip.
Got 0.3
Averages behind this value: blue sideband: 36.2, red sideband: 37.9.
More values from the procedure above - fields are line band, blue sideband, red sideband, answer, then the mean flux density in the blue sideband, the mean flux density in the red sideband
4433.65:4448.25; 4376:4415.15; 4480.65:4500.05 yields 0.01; 34.6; 38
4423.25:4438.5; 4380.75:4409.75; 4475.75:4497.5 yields -0.10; 34.3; 37.9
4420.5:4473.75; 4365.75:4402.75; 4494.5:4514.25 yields 1.27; 34.6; 39.4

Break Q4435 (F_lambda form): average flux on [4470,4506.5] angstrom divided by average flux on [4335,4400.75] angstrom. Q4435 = 1.13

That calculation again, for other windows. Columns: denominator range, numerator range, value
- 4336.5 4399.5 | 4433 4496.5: 1.08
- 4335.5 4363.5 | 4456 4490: 1.12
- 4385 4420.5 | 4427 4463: 1.02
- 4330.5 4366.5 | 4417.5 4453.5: 1.08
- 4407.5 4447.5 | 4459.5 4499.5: 1.04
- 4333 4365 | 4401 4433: 1.07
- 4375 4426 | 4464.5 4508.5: 1.09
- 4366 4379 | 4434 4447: 1.02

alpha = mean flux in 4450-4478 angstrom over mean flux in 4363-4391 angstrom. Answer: 1.06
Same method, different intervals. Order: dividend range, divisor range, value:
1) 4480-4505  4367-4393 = 1.12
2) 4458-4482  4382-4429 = 1.06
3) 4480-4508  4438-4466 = 1.07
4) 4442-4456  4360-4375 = 1.01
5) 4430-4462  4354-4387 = 1.03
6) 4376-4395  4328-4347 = 1.05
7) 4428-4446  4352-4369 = 1.01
